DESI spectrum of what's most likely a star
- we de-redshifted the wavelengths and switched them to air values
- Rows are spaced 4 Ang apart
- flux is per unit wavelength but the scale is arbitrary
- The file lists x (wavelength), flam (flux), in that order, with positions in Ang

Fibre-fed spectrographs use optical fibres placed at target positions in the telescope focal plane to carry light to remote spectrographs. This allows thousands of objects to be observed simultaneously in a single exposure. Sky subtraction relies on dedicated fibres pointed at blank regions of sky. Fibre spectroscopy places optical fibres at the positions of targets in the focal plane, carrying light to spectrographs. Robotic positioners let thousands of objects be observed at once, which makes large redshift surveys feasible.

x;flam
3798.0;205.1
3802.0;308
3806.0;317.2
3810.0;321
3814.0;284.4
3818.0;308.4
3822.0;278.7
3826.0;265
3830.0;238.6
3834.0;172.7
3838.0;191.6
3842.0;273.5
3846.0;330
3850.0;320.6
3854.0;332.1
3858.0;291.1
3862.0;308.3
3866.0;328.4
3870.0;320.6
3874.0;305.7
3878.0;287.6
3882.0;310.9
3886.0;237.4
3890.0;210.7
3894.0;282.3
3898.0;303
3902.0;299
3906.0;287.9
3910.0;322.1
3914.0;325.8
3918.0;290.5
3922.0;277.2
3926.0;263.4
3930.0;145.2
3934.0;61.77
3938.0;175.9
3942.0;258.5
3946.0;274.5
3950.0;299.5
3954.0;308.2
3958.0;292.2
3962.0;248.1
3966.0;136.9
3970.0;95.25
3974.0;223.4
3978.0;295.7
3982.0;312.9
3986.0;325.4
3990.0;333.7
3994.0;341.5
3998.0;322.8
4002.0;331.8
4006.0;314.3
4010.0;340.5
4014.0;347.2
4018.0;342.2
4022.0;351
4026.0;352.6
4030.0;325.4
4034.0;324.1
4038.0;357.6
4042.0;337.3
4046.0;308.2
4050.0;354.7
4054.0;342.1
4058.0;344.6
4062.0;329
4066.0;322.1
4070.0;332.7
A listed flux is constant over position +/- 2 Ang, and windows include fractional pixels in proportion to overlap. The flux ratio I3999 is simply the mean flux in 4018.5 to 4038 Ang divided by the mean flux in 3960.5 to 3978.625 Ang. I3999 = 1.78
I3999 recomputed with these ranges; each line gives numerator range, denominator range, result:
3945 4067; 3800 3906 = 1.08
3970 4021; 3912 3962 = 1.26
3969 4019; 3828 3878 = 1.07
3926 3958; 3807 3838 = 0.85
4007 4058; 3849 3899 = 1.15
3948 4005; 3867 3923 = 0.95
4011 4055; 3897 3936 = 1.33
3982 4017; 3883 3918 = 1.16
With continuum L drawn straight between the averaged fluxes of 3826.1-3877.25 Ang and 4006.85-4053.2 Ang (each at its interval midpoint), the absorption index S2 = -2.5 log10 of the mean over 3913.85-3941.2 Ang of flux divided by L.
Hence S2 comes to 0.39 mag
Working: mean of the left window 284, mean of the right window 339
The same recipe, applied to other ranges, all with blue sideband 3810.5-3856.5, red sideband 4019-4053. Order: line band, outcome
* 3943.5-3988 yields 0.23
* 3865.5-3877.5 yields -0.10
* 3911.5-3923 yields 0.00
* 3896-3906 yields -0.01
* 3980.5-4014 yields -0.01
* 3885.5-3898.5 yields 0.15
